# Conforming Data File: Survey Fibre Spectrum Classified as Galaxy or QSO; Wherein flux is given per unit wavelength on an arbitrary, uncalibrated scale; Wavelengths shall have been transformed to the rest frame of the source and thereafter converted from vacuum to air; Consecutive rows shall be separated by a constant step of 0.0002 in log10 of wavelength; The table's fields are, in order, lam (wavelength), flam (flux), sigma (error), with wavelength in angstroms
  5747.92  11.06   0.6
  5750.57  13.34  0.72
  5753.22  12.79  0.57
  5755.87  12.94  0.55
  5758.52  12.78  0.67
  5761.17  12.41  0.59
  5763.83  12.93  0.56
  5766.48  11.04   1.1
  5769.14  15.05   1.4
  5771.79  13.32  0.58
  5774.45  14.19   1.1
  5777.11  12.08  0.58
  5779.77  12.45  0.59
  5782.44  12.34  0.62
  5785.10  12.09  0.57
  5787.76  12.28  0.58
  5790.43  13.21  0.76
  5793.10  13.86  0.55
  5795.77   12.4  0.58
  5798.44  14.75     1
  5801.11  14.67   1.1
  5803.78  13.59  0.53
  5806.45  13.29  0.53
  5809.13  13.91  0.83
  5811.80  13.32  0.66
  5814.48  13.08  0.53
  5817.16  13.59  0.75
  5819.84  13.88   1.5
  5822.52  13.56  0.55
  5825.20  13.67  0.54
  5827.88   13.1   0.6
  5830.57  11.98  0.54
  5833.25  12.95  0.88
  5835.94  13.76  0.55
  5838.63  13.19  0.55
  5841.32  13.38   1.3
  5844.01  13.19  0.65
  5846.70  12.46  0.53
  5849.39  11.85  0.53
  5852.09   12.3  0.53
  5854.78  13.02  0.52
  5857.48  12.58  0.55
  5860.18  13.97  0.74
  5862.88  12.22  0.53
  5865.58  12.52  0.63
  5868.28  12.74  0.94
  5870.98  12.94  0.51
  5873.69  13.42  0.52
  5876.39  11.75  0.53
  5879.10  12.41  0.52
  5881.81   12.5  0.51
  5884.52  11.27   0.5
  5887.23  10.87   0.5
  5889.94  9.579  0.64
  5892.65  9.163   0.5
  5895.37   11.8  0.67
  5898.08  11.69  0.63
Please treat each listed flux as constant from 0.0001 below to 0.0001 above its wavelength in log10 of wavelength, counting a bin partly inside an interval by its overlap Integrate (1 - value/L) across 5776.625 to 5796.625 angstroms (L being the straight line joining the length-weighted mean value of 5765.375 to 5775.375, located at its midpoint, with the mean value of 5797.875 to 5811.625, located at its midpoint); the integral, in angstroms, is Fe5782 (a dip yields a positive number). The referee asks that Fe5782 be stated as 1.5 angstroms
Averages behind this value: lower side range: 13.4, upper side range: 13.9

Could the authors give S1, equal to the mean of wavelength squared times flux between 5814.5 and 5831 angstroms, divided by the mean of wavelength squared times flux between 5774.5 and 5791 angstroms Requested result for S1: 1.08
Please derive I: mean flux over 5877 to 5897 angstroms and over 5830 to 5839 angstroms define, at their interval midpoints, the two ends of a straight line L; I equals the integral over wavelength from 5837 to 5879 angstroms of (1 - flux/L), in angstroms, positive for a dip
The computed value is -2.1 angstroms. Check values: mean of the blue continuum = 13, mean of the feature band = 12.8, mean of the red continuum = 11.1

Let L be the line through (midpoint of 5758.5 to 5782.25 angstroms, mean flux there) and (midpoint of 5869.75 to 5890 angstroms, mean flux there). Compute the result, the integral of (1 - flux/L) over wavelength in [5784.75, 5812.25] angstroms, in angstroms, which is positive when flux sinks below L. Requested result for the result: -1.7 angstroms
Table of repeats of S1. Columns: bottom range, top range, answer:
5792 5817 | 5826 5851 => 0.96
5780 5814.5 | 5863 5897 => 0.91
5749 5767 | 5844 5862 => 1.04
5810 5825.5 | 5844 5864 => 0.95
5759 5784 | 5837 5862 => 1.03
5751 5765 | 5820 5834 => 1.05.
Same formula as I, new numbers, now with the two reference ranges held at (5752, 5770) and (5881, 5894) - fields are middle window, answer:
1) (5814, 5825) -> -1.7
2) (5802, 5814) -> -1.6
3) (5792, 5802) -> -1.4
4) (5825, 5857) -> -4.1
